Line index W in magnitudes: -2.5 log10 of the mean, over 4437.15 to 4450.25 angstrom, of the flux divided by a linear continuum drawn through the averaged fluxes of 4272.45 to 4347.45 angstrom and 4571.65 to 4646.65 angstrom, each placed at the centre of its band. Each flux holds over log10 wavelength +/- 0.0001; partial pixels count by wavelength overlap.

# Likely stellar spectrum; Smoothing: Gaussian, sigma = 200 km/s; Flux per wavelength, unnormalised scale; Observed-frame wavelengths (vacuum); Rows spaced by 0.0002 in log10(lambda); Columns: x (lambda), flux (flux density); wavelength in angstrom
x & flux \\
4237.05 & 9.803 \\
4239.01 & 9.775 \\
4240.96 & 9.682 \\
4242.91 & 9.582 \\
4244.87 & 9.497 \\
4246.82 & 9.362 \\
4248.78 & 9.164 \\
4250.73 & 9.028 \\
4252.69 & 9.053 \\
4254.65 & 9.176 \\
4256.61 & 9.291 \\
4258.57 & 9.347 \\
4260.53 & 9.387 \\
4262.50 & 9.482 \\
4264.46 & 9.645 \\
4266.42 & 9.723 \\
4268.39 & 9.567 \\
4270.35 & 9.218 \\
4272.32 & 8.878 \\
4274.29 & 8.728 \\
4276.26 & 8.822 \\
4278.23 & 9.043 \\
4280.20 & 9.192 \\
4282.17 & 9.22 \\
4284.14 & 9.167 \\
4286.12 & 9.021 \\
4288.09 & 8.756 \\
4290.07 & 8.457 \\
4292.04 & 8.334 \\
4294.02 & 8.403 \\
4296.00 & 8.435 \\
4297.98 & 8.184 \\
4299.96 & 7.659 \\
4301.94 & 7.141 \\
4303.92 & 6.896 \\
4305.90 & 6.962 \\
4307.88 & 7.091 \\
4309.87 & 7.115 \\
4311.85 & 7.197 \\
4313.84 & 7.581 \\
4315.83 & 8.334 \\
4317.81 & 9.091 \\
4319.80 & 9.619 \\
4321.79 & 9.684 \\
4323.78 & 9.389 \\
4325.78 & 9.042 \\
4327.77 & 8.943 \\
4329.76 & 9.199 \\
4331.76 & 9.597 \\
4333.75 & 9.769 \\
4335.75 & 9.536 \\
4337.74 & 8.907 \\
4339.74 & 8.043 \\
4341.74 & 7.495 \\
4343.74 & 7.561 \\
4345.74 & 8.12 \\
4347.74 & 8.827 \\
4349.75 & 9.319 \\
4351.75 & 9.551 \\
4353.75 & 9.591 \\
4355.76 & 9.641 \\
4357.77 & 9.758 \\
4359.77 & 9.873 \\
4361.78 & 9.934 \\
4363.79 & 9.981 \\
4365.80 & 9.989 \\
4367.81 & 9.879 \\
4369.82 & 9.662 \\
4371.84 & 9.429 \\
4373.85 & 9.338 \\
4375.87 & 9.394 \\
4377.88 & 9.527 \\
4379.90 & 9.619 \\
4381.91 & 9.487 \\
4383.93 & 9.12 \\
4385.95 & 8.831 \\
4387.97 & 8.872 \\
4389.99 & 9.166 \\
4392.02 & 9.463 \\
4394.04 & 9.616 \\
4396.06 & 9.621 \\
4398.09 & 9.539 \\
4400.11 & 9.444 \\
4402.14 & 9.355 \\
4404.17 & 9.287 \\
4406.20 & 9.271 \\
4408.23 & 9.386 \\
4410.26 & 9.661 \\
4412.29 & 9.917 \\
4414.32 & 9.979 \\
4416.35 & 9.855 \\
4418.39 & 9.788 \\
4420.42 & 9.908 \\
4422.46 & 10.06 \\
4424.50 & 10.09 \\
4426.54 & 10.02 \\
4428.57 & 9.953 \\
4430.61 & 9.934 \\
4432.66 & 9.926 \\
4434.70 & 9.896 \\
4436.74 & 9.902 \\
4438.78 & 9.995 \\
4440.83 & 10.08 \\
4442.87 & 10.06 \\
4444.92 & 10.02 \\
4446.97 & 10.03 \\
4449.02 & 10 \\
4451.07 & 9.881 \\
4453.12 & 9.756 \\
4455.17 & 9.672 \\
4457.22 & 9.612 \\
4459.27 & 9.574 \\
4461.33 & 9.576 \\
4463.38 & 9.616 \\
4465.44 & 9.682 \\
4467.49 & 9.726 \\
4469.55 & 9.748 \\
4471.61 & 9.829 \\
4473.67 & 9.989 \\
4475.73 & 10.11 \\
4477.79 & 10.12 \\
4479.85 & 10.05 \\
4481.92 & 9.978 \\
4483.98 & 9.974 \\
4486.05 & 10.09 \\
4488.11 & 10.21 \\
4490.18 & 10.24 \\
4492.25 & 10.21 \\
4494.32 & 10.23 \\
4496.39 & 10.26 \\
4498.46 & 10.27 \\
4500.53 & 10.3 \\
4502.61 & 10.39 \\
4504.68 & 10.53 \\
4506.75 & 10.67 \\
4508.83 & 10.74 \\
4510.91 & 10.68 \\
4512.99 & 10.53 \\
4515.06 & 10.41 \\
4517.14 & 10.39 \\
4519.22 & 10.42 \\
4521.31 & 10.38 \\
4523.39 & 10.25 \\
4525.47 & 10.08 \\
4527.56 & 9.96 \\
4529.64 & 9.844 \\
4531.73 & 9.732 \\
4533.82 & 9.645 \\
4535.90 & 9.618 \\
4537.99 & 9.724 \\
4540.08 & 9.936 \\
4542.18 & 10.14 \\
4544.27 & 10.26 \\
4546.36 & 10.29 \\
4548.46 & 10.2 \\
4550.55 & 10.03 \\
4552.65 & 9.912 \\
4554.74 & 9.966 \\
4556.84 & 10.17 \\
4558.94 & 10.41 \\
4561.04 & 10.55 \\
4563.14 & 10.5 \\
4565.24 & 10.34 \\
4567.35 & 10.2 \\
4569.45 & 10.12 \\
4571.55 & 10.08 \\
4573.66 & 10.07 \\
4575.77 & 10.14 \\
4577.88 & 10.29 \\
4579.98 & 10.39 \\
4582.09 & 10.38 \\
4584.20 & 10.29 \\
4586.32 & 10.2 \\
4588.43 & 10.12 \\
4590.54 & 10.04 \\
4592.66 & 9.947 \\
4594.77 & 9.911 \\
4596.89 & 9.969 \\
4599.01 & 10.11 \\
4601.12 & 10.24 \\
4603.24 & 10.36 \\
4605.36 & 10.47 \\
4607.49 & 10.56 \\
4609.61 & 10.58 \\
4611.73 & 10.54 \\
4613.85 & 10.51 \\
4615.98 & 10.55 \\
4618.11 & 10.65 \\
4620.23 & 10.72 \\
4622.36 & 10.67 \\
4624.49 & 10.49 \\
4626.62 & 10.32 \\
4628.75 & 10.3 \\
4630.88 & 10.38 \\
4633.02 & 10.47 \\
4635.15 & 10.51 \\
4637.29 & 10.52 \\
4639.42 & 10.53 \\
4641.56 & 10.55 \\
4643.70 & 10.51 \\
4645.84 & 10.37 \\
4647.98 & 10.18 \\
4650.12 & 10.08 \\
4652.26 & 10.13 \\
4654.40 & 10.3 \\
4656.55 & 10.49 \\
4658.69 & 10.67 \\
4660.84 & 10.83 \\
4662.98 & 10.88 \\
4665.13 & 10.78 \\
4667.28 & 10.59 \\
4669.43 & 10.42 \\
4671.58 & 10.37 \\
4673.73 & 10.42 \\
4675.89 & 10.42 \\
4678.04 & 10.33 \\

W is -0.08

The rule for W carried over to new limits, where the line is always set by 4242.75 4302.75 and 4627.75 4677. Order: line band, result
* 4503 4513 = -0.08 mag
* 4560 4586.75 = -0.01 mag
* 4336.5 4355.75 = 0.07 mag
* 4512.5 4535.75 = -0.02 mag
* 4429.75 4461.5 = -0.03 mag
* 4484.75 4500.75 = -0.04 mag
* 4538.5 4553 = -0.01 mag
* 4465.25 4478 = -0.02 mag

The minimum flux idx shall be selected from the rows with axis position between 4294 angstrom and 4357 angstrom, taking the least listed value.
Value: 6.896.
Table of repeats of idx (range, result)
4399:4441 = 9.271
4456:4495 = 9.574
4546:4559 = 9.912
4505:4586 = 9.618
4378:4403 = 8.831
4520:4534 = 9.645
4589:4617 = 9.911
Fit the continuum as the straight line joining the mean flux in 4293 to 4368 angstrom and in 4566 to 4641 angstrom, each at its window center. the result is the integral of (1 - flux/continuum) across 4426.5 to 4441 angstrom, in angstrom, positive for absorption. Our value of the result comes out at -1.0 angstrom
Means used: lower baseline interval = 8.71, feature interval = 9.95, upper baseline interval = 10.3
